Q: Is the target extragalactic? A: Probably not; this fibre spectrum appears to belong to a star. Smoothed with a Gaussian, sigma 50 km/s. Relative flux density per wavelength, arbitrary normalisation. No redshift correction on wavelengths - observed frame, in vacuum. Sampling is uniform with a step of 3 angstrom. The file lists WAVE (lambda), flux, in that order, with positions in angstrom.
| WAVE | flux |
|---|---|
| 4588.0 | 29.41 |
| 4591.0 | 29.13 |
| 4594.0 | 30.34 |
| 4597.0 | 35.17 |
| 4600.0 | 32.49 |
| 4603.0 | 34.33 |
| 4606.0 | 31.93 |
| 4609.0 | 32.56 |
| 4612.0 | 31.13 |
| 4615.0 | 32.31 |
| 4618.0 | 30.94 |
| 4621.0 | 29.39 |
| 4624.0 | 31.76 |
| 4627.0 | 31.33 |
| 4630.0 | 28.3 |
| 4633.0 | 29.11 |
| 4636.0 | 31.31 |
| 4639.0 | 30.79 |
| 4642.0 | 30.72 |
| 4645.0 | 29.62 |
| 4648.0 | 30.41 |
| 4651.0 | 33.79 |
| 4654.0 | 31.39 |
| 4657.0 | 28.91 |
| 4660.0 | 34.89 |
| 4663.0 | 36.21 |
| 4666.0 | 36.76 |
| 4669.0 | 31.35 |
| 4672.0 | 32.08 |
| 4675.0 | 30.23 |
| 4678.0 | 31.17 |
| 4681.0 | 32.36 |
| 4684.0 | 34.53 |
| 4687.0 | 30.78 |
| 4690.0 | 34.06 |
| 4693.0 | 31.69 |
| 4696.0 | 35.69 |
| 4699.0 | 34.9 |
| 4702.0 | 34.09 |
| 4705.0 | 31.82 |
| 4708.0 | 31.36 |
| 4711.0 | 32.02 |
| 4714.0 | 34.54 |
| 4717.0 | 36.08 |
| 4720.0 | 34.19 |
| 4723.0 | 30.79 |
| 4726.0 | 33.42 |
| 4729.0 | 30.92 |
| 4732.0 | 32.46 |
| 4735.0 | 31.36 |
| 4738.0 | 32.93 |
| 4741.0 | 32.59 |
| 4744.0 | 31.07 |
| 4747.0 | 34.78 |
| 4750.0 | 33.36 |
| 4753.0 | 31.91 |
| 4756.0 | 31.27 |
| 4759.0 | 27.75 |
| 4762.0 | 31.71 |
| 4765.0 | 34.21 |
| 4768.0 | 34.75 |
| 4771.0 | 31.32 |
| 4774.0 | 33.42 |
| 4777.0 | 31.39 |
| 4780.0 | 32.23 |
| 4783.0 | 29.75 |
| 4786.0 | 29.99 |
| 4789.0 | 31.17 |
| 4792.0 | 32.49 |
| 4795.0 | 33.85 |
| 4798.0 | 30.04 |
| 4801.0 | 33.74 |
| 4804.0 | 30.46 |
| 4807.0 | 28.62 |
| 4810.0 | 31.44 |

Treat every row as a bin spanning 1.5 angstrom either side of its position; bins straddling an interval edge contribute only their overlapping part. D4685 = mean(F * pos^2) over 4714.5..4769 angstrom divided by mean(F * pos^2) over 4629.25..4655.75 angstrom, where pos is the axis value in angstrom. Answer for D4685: 1.11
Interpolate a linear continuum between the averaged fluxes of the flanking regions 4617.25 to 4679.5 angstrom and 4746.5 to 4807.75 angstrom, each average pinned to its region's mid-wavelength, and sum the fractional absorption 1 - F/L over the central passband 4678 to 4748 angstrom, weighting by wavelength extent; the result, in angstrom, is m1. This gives -2.9 angstrom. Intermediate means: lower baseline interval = 31.5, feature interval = 32.9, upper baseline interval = 31.8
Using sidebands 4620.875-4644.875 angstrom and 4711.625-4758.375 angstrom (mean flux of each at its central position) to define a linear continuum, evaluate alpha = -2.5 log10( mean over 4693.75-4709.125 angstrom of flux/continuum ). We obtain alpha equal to -0.05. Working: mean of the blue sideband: 30.4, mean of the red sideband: 32.7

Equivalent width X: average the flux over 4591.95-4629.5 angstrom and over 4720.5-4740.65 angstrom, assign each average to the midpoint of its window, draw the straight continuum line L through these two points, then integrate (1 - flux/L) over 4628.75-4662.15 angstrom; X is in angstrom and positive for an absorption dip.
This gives 1.0 angstrom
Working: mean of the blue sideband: 31.8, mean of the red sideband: 32.1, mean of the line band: 31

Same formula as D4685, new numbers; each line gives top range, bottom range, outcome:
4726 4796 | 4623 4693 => 1.05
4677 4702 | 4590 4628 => 1.08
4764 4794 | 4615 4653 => 1.11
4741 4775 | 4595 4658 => 1.09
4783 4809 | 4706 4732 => 0.98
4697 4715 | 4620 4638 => 1.13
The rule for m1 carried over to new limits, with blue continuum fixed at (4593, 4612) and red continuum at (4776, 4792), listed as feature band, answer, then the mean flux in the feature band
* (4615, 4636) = 1.4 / 30.4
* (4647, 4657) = 0.2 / 31.5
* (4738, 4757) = -0.7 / 32.6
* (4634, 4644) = 0.5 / 30.8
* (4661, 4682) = -0.6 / 32.9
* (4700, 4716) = -0.6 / 32.9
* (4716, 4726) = -0.6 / 33.5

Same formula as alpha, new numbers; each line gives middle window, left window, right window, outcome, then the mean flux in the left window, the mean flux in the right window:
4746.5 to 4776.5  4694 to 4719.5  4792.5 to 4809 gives 0.002 mag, 33.8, 31.4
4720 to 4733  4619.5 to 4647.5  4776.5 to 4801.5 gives -0.038 mag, 30.3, 31.6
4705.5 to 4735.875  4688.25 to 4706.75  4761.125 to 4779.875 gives 0.022 mag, 33.6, 32.8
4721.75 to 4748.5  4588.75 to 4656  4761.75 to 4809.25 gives -0.021 mag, 31.2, 31.8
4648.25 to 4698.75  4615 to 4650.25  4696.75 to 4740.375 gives -0.040 mag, 30.5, 33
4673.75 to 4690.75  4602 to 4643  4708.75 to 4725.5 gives 0.015 mag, 31.1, 33.4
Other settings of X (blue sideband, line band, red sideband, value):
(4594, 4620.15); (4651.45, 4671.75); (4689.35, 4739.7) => -0.3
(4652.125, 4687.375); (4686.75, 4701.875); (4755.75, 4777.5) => -0.6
